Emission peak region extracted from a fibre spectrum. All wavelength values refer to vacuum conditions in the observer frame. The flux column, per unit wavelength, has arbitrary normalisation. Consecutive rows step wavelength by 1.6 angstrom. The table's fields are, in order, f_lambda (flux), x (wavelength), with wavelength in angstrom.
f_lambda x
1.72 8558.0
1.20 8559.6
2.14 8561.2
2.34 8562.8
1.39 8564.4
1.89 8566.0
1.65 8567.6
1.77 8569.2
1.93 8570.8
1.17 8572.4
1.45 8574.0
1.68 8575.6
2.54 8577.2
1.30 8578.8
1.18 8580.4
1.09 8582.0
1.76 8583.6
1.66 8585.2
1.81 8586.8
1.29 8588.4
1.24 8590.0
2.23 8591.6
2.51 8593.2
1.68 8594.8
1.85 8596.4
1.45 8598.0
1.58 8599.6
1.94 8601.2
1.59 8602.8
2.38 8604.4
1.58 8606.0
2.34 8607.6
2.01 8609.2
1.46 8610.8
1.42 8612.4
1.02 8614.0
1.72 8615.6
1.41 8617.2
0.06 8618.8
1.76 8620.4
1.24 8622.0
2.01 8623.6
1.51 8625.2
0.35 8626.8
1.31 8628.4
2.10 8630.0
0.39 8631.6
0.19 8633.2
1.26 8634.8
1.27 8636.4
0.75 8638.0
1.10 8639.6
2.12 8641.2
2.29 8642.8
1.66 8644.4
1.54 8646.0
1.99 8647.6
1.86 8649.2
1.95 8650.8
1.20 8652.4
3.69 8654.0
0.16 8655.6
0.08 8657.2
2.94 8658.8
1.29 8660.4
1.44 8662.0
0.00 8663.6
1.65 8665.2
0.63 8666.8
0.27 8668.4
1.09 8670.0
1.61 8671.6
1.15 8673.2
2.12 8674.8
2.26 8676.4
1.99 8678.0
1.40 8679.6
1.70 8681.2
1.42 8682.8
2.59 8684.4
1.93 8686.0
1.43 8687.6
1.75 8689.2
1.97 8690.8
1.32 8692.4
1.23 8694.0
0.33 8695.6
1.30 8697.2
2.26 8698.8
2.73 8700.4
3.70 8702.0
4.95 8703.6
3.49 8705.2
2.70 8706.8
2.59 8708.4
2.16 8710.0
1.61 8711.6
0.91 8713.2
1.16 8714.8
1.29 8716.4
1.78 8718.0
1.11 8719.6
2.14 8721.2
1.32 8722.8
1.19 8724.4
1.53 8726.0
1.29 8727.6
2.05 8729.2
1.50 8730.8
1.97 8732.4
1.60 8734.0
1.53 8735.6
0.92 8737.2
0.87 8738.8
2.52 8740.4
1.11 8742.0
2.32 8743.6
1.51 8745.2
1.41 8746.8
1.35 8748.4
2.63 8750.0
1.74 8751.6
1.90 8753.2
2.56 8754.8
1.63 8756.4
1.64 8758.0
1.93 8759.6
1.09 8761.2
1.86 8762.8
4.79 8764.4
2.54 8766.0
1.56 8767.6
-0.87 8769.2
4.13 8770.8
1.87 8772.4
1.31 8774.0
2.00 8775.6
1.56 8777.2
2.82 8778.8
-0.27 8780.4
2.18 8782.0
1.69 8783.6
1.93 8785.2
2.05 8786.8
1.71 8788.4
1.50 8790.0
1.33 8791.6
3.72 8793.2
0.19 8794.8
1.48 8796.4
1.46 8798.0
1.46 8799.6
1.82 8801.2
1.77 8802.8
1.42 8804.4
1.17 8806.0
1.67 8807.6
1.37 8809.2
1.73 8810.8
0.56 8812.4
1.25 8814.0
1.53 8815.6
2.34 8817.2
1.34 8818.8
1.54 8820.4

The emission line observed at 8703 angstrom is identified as H-gamma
